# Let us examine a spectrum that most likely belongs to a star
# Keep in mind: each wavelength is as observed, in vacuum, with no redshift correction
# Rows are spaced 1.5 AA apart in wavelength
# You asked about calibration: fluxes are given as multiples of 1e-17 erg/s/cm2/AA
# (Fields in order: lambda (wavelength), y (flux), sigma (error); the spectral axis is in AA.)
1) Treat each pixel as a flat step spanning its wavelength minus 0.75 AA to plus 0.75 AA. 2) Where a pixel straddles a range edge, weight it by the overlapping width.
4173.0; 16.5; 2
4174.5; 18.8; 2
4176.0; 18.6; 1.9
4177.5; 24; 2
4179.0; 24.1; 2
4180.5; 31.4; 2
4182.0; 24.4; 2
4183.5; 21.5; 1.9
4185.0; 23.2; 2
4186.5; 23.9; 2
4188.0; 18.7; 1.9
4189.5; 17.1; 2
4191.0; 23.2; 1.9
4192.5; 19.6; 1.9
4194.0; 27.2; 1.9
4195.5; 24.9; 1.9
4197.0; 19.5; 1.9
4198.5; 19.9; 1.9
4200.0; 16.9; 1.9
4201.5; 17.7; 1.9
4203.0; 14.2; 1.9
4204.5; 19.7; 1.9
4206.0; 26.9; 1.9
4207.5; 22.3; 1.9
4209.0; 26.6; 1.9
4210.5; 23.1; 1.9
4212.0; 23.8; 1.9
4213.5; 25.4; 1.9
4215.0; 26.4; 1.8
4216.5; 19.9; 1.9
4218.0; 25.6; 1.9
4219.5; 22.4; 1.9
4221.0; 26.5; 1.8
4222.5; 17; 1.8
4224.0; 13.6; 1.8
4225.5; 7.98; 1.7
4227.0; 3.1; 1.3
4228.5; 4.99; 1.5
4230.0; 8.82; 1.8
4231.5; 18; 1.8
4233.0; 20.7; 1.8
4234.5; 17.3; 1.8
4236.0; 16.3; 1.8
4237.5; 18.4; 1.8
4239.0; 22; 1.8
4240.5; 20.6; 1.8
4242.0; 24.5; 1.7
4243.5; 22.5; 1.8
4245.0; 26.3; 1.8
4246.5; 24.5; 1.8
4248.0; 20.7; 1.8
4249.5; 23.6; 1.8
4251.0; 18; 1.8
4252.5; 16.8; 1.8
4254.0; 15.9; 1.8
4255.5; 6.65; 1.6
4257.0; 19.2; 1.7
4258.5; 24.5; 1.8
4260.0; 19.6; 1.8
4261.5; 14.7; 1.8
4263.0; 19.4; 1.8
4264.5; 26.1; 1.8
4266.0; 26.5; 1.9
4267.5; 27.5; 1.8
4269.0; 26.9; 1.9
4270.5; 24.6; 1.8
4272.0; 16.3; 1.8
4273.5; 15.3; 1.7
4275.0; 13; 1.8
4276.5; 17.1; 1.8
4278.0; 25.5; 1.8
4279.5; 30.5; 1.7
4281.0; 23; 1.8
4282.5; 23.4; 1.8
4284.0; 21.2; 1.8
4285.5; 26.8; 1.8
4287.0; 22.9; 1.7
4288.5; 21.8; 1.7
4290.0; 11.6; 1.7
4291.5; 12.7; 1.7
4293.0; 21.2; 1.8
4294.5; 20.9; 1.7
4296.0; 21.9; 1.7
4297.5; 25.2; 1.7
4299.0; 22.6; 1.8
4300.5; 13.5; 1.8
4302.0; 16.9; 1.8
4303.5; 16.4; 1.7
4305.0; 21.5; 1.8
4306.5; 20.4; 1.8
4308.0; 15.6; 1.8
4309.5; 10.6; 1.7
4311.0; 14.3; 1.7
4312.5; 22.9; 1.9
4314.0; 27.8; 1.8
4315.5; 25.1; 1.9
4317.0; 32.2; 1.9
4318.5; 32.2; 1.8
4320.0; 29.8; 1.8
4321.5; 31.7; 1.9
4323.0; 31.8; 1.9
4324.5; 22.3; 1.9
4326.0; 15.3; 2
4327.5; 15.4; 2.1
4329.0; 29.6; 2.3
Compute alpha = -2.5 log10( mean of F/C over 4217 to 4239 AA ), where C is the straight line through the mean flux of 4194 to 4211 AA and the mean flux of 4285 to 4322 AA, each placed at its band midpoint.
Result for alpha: 0.31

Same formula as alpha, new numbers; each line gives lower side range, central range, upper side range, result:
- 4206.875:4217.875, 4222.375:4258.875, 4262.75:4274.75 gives 0.33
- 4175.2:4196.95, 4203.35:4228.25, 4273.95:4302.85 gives 0.10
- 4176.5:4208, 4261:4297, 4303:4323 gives 0.08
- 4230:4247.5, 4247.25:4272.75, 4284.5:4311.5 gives -0.03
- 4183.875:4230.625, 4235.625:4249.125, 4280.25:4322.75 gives -0.08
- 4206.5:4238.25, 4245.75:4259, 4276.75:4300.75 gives 0.06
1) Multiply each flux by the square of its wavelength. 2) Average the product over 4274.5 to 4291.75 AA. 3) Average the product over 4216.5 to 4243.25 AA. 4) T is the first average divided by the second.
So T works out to 1.27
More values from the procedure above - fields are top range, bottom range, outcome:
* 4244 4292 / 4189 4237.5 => 1.11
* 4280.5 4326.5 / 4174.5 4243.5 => 1.13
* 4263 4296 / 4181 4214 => 1.03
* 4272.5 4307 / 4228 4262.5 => 1.11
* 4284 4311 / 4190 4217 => 0.90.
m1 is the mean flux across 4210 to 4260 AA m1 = 18.9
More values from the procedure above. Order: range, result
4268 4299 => 21.2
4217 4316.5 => 19.6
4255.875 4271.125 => 22.5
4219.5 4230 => 12.7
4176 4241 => 20.2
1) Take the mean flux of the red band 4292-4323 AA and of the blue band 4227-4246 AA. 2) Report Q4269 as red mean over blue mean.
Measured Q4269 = 1.25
